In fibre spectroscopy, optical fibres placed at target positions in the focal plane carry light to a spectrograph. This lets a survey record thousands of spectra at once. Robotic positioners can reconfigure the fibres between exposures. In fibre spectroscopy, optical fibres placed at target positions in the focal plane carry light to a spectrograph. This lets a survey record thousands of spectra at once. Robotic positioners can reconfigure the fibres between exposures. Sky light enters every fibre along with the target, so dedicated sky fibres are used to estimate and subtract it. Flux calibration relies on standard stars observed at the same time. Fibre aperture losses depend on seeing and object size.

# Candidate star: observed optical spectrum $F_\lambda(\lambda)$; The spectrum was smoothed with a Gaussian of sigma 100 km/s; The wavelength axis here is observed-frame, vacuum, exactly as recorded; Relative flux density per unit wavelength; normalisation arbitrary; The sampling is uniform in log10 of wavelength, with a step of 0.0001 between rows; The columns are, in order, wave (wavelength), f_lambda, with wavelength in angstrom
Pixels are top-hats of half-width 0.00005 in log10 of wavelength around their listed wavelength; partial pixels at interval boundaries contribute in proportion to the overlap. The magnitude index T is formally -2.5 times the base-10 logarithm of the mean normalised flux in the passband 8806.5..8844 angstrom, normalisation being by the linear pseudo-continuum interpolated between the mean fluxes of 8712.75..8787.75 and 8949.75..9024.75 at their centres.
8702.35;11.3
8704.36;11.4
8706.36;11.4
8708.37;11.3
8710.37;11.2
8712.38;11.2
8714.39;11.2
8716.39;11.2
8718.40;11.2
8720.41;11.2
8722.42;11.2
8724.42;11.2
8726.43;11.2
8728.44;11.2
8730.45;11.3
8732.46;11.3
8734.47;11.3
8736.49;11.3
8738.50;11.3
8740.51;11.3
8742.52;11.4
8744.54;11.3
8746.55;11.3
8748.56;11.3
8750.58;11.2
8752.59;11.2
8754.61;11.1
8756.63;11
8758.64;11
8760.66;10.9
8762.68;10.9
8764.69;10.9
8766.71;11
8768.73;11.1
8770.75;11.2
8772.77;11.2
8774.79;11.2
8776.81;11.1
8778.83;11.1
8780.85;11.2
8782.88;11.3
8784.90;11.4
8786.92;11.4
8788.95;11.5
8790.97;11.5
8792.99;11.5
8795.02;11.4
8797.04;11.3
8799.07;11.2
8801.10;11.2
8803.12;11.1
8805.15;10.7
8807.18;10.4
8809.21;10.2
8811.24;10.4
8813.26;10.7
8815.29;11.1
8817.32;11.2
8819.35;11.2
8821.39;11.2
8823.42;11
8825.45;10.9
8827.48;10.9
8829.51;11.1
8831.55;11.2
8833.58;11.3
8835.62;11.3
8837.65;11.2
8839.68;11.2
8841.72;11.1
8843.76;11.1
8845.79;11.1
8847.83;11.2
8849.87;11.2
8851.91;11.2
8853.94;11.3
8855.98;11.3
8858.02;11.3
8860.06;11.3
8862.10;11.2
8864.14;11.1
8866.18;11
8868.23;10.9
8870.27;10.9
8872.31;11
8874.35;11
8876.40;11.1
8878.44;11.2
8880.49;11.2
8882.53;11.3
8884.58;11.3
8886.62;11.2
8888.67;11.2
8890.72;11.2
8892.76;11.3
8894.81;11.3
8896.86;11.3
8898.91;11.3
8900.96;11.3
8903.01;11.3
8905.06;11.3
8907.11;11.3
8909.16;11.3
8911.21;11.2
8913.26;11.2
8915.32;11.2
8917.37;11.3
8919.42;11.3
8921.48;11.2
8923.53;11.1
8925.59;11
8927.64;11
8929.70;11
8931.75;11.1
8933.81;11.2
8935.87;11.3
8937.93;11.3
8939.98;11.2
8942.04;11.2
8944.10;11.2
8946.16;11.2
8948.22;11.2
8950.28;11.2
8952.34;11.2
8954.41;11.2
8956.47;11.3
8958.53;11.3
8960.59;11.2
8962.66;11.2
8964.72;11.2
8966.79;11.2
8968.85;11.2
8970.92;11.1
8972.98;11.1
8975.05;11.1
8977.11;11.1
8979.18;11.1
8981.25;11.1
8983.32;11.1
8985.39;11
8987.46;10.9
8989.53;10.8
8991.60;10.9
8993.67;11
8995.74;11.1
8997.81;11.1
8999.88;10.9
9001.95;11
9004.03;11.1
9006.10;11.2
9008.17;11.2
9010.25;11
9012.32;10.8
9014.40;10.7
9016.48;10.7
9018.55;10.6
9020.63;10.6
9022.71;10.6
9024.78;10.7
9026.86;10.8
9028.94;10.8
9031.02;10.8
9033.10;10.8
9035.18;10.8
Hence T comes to 0.015 mag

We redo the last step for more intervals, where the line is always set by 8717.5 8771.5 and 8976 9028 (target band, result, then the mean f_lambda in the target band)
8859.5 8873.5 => 0.00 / 11.1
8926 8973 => -0.02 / 11.2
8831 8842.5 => -0.01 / 11.2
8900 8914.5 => -0.02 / 11.3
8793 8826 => 0.01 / 11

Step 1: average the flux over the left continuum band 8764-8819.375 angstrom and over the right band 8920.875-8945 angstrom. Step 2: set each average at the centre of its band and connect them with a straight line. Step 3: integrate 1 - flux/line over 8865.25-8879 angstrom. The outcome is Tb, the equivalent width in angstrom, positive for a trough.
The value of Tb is 0.1 angstrom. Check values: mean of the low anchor 11.1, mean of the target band 11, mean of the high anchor 11.2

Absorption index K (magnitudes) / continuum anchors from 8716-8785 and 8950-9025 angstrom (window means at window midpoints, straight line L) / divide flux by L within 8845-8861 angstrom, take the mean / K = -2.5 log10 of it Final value -0.01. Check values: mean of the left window 11.2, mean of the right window 11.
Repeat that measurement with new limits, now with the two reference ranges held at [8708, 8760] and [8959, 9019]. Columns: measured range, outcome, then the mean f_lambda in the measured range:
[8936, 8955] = -0.015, 11.2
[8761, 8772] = 0.018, 11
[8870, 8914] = -0.011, 11.2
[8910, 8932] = -0.007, 11.2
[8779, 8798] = -0.019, 11.4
